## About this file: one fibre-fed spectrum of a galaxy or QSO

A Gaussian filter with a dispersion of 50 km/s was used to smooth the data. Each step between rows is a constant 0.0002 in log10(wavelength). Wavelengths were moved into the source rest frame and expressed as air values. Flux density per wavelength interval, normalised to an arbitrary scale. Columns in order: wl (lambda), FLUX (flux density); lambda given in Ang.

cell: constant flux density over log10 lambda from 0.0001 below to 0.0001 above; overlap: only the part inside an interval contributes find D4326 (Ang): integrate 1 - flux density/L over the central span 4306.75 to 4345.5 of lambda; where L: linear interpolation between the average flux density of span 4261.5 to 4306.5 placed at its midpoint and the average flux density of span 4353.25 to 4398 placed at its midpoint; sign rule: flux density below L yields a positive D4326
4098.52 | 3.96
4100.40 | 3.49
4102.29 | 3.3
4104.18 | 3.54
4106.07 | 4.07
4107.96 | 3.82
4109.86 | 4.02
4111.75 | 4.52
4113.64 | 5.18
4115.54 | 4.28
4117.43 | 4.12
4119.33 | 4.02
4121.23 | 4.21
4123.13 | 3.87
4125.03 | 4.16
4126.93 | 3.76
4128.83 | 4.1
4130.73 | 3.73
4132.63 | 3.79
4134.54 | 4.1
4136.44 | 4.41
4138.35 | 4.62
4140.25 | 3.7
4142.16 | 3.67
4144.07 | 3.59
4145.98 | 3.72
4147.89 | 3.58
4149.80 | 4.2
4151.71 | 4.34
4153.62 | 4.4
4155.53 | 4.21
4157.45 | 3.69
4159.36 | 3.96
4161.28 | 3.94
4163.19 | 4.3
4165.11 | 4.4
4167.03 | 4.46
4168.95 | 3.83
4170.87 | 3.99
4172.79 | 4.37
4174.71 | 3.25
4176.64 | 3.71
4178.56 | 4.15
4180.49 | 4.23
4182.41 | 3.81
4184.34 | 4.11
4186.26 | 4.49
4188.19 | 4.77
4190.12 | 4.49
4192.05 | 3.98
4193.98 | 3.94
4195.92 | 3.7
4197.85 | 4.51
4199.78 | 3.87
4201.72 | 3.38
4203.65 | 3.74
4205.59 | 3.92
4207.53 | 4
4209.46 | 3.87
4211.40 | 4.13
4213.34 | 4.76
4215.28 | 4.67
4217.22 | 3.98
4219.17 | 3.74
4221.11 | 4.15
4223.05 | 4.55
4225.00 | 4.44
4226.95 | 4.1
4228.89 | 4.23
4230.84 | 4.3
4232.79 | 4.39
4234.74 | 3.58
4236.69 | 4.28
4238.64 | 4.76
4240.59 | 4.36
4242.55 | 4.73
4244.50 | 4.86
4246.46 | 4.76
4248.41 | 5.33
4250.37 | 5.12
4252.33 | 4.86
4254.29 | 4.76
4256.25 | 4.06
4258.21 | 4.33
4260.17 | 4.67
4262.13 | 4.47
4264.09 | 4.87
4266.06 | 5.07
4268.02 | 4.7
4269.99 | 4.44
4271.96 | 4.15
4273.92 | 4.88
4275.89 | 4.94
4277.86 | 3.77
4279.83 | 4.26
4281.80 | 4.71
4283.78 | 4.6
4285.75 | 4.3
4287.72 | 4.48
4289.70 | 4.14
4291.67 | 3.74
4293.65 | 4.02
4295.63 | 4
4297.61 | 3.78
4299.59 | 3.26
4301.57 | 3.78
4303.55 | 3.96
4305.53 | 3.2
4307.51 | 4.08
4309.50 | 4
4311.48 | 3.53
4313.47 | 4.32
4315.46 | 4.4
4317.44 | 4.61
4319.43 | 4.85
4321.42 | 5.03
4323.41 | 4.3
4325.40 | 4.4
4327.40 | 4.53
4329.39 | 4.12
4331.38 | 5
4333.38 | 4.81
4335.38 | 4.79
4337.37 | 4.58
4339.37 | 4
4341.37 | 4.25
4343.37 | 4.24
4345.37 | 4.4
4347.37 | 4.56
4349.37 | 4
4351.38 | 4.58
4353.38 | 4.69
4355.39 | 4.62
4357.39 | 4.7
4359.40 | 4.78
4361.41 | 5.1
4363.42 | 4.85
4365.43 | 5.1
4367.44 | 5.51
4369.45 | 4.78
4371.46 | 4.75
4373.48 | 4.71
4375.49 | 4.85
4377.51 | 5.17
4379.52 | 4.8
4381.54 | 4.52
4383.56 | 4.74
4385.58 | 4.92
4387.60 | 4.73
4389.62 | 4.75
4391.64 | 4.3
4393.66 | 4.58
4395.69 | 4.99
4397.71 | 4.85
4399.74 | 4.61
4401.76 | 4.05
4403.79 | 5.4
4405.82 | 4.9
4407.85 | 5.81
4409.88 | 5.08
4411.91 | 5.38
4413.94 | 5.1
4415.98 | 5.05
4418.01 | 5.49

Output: 0.8 Ang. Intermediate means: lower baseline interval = 4.24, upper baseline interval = 4.82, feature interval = 4.41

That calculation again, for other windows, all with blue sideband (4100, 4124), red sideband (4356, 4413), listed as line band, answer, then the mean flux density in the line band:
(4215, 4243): 0.88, 4.27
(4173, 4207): 2.17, 4.01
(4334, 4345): 0.82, 4.39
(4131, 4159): 1.03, 3.99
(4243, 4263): -1.10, 4.72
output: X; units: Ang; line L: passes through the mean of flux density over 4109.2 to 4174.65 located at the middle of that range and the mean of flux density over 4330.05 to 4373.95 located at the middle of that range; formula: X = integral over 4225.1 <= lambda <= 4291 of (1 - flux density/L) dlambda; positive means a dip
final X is -1.67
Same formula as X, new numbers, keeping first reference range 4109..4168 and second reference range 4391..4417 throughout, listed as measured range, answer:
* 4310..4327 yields 0.9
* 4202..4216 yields 0.7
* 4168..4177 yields 0.8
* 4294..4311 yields 3.2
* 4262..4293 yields 0.5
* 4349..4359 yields 0.5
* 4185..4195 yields -0.1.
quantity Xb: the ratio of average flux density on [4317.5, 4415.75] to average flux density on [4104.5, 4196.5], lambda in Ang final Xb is 1.16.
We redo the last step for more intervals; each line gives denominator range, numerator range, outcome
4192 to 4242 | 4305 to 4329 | 1.04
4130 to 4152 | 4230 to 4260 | 1.16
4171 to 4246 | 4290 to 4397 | 1.07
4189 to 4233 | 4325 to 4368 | 1.12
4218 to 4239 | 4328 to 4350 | 1.05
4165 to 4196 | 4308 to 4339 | 1.09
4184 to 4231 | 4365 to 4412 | 1.17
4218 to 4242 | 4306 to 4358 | 1.04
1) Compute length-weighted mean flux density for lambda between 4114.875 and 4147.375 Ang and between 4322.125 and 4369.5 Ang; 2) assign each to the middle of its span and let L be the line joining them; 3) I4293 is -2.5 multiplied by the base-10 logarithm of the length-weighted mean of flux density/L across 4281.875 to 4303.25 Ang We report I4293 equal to 0.107 mag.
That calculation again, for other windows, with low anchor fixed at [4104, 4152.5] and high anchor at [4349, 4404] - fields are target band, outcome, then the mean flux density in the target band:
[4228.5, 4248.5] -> -0.03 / 4.48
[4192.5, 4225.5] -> 0.05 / 4.07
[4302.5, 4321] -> 0.11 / 4.13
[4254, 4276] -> -0.04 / 4.6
